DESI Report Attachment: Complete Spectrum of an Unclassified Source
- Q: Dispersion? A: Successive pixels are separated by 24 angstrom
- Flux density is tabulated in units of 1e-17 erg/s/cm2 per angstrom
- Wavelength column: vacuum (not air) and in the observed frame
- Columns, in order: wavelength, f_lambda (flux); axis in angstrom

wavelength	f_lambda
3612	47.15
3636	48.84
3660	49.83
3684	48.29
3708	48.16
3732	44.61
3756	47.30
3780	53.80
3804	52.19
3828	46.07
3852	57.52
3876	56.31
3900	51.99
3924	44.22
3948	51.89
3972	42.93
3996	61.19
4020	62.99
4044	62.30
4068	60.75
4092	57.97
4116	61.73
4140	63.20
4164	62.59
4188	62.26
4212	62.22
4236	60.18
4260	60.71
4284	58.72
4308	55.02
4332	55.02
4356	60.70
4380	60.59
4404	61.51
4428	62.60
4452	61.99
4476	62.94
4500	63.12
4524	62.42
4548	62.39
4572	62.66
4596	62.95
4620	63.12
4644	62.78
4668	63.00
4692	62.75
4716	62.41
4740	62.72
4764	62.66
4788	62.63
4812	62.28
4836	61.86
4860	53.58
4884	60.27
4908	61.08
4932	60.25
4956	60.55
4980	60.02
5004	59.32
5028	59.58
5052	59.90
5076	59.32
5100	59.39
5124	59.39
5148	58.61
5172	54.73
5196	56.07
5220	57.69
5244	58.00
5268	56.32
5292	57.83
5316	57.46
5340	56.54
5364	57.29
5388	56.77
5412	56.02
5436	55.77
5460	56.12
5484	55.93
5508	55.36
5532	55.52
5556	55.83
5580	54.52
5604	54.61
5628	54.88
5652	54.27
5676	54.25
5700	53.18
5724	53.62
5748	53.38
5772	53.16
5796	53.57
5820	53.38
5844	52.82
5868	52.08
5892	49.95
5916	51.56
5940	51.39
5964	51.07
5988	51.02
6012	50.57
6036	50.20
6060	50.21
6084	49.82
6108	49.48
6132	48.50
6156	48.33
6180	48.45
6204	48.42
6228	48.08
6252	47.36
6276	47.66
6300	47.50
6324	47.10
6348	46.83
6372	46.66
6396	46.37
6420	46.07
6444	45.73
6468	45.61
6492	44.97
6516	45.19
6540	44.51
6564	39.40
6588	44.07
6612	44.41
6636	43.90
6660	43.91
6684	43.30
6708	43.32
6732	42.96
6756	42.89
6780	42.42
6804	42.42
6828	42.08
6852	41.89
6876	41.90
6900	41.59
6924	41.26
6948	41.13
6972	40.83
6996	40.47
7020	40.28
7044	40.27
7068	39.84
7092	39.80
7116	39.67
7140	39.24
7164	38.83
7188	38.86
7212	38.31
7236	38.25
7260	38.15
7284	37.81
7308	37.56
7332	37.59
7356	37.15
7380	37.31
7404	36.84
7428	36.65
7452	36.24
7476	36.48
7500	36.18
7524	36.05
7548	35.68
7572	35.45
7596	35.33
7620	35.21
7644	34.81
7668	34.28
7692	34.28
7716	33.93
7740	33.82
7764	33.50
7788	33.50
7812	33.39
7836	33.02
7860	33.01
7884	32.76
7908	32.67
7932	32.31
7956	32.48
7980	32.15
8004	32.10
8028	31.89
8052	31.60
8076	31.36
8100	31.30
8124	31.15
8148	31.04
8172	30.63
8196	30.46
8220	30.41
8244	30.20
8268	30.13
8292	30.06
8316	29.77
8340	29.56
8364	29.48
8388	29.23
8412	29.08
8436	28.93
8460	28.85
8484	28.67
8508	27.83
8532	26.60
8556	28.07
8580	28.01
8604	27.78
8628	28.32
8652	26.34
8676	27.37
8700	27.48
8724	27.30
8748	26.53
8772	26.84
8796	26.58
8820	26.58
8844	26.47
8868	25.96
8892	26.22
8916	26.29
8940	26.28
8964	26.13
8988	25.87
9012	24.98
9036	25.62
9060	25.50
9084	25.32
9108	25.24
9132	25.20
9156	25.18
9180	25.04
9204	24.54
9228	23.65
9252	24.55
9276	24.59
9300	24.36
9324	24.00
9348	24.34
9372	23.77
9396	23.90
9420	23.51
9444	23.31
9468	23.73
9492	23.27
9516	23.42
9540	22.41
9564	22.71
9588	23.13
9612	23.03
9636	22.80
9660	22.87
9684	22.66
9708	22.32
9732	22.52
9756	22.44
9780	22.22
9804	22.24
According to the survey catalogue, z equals 0.00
